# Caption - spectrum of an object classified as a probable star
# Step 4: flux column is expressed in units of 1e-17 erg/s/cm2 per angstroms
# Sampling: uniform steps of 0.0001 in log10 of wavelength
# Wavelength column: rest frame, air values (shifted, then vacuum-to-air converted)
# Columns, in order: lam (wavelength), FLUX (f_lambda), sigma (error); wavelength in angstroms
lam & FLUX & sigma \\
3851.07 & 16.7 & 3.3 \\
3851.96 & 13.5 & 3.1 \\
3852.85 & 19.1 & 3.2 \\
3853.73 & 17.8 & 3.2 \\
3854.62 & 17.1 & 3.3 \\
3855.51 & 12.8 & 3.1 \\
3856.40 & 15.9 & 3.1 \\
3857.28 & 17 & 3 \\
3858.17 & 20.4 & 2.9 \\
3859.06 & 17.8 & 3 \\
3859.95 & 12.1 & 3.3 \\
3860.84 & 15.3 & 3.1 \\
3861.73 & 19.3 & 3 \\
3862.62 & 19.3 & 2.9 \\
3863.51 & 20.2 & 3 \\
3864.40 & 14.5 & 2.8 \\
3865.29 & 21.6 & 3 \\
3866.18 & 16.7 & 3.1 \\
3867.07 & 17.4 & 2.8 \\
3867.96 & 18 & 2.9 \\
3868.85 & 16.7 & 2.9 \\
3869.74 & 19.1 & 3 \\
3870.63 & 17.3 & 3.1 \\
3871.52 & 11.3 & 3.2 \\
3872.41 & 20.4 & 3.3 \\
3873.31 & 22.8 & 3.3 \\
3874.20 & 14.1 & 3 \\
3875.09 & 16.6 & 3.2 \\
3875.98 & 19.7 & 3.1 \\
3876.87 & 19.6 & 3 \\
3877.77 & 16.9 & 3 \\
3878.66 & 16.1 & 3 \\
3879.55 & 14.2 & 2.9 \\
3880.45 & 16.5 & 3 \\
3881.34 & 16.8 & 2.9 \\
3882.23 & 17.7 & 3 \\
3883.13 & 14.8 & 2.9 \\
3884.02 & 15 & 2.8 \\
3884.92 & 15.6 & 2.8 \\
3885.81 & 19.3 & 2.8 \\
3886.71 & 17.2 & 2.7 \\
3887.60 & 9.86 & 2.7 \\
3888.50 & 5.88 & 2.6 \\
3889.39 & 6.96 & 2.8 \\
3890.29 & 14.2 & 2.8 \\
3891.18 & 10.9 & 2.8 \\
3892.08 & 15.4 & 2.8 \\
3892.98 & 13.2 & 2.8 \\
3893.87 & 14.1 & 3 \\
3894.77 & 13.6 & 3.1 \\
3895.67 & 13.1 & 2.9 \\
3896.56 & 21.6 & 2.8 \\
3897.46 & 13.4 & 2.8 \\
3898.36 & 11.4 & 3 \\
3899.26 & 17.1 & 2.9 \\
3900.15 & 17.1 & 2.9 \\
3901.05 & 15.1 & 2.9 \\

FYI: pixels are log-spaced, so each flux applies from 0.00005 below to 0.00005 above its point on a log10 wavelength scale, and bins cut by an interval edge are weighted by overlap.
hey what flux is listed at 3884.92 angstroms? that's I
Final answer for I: 15.6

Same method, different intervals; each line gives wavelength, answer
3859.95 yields 12.1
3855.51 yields 12.8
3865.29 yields 21.6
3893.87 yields 14.1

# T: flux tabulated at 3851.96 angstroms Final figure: 13.5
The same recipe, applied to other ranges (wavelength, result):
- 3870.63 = 17.3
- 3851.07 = 16.7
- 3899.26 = 17.1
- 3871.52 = 11.3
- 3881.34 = 16.8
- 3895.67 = 13.1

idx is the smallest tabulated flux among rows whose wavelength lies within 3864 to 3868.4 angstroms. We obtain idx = 14.5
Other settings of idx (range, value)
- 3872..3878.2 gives 14.1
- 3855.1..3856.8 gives 12.8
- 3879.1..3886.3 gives 14.2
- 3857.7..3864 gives 12.1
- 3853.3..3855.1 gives 17.1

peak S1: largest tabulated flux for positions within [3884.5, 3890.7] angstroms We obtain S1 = 19.3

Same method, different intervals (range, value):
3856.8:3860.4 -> 20.4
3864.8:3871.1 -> 21.6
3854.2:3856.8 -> 17.1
